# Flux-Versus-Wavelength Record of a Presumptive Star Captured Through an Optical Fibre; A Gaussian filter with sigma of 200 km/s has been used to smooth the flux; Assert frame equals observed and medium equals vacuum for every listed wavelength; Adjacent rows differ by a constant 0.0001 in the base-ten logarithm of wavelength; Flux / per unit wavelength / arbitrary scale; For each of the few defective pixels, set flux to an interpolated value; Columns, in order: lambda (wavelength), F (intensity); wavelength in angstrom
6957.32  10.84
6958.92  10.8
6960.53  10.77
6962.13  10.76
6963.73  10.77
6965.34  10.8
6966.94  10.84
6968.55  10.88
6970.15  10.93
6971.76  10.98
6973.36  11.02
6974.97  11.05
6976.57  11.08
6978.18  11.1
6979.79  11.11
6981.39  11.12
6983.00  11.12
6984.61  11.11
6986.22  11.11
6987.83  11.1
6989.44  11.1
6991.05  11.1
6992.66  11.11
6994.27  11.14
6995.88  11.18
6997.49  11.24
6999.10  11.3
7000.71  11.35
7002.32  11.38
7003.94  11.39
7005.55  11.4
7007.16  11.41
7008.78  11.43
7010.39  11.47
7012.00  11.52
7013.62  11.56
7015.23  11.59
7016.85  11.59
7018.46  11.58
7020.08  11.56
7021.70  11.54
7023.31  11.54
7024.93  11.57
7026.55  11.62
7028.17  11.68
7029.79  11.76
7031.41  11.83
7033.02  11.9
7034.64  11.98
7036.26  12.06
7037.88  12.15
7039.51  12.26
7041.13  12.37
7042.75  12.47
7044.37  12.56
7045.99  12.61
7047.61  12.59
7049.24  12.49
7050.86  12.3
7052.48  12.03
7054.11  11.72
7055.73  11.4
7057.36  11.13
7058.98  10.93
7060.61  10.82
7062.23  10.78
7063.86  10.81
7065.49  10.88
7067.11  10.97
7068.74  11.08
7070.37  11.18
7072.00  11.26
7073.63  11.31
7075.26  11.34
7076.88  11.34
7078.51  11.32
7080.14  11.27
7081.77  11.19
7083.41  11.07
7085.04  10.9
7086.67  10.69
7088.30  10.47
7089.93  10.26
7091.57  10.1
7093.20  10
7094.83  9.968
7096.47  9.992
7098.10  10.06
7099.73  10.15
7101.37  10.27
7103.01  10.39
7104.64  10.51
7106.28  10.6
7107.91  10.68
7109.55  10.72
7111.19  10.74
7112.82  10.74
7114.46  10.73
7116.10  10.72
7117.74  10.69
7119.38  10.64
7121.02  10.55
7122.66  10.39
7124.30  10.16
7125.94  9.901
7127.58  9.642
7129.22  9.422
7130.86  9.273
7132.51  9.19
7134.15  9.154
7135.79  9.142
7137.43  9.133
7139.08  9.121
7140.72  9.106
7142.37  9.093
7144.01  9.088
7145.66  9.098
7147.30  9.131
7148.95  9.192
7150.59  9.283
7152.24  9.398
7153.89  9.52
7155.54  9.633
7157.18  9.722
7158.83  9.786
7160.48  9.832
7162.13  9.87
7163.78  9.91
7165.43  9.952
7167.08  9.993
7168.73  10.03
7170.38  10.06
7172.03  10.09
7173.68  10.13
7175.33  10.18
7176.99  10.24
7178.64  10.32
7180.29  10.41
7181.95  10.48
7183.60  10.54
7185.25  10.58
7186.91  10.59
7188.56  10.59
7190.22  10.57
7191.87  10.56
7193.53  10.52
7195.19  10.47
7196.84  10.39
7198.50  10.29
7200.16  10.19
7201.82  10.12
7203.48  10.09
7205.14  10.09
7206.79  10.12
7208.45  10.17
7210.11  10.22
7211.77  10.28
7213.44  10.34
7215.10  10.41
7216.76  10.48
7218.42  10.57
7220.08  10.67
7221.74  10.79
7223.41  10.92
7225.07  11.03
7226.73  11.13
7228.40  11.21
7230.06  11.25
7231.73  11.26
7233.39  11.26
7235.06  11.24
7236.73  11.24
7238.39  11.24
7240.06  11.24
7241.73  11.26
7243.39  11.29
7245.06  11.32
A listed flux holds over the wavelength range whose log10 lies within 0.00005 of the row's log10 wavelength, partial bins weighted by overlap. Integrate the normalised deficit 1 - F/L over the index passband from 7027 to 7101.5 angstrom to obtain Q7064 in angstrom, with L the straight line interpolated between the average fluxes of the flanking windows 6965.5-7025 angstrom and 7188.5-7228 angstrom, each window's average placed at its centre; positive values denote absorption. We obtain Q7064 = -2.1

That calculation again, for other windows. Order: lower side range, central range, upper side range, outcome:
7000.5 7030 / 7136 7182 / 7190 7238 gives 5.0 angstrom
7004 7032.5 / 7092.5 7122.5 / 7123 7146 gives -1.8 angstrom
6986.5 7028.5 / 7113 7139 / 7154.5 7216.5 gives 1.7 angstrom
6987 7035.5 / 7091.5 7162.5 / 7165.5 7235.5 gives 6.5 angstrom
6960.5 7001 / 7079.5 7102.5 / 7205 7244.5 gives 1.1 angstrom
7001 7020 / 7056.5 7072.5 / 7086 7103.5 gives -0.5 angstrom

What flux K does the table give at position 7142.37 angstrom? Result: 9.093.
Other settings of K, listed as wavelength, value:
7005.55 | 11.4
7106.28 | 10.6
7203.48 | 10.09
